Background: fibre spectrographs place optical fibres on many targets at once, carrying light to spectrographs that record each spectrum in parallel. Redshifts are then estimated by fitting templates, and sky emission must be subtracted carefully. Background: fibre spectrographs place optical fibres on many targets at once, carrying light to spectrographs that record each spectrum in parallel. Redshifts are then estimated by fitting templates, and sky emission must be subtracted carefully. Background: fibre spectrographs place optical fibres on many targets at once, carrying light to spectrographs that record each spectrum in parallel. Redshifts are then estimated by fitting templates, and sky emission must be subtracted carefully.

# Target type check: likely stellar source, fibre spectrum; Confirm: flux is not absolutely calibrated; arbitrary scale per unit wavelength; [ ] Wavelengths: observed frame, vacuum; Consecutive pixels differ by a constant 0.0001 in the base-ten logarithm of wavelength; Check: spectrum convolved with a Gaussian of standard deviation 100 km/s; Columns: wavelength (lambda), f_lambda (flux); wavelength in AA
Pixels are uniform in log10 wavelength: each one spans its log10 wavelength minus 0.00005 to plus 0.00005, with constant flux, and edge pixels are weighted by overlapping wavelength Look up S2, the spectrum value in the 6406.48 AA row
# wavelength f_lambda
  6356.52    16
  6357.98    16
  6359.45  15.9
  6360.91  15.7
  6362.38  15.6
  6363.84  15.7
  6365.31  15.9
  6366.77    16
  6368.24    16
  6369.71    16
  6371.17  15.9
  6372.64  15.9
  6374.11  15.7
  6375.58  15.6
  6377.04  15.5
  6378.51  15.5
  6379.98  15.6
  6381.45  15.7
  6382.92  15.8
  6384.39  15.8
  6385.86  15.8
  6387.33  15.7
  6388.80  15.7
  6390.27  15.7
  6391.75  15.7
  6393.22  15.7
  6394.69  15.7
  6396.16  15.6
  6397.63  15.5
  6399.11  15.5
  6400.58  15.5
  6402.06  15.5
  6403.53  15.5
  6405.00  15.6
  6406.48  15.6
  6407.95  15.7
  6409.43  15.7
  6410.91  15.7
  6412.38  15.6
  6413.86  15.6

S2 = 15.6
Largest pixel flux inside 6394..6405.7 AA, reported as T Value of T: 15.7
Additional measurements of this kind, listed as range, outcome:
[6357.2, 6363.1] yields 16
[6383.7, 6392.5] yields 15.8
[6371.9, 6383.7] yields 15.9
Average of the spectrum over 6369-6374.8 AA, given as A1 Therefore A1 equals 15.9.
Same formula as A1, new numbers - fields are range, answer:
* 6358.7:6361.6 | 15.8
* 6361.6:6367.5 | 15.8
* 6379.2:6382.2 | 15.6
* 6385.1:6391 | 15.7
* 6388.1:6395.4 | 15.7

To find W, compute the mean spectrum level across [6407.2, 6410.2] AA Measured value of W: 15.7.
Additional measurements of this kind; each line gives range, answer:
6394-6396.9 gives 15.7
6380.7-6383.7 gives 15.7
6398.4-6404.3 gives 15.5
